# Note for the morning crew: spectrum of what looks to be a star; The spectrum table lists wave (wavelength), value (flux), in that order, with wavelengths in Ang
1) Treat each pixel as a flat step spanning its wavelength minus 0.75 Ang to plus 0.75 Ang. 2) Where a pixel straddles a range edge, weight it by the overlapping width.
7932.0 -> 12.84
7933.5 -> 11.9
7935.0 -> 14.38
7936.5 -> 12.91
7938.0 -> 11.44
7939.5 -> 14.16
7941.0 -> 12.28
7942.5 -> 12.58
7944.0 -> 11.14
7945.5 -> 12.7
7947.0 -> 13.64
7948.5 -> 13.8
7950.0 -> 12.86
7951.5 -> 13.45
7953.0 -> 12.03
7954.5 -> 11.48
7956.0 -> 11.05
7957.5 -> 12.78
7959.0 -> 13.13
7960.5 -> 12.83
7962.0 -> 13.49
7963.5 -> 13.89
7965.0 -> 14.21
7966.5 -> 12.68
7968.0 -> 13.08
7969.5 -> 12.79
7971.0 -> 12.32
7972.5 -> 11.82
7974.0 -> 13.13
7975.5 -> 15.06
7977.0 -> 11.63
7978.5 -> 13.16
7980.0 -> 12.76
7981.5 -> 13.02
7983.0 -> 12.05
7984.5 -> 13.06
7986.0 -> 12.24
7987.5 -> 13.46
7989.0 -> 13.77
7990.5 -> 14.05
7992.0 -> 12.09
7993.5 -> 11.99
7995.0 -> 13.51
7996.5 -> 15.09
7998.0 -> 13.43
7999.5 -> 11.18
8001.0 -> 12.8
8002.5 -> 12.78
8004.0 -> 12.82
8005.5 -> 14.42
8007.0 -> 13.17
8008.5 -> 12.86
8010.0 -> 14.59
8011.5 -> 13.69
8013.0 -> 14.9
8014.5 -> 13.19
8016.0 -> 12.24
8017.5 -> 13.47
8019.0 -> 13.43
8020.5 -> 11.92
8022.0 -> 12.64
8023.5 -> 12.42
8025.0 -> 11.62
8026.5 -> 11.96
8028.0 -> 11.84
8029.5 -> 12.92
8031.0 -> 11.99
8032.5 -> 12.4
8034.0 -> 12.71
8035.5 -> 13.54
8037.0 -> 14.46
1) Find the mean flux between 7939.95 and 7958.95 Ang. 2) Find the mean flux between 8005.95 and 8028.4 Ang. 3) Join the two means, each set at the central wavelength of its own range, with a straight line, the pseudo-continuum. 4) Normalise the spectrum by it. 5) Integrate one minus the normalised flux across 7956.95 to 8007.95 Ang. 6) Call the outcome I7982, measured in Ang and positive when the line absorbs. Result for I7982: -1.2 Ang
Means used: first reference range 12.5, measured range 13.1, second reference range 13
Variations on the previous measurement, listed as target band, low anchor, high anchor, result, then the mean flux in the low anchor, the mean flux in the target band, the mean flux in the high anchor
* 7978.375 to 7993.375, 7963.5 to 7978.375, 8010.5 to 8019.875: 0.30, 13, 12.9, 13.5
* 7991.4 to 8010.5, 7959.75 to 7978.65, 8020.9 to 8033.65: -0.77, 13.1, 13.1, 12.2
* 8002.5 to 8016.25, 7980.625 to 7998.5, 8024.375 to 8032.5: -1.02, 13.1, 13.5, 12.1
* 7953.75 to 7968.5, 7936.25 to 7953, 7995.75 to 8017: 0.09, 12.8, 12.9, 13.4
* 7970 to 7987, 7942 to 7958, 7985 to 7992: 0.36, 12.5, 12.8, 13.2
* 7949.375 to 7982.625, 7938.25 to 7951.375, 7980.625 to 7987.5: -0.18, 12.9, 12.8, 12.7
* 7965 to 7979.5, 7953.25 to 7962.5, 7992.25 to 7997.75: -0.15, 12.4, 12.9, 13.4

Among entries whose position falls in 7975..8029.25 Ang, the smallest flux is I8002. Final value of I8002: 11.18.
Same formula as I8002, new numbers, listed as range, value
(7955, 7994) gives 11.05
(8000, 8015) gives 12.78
